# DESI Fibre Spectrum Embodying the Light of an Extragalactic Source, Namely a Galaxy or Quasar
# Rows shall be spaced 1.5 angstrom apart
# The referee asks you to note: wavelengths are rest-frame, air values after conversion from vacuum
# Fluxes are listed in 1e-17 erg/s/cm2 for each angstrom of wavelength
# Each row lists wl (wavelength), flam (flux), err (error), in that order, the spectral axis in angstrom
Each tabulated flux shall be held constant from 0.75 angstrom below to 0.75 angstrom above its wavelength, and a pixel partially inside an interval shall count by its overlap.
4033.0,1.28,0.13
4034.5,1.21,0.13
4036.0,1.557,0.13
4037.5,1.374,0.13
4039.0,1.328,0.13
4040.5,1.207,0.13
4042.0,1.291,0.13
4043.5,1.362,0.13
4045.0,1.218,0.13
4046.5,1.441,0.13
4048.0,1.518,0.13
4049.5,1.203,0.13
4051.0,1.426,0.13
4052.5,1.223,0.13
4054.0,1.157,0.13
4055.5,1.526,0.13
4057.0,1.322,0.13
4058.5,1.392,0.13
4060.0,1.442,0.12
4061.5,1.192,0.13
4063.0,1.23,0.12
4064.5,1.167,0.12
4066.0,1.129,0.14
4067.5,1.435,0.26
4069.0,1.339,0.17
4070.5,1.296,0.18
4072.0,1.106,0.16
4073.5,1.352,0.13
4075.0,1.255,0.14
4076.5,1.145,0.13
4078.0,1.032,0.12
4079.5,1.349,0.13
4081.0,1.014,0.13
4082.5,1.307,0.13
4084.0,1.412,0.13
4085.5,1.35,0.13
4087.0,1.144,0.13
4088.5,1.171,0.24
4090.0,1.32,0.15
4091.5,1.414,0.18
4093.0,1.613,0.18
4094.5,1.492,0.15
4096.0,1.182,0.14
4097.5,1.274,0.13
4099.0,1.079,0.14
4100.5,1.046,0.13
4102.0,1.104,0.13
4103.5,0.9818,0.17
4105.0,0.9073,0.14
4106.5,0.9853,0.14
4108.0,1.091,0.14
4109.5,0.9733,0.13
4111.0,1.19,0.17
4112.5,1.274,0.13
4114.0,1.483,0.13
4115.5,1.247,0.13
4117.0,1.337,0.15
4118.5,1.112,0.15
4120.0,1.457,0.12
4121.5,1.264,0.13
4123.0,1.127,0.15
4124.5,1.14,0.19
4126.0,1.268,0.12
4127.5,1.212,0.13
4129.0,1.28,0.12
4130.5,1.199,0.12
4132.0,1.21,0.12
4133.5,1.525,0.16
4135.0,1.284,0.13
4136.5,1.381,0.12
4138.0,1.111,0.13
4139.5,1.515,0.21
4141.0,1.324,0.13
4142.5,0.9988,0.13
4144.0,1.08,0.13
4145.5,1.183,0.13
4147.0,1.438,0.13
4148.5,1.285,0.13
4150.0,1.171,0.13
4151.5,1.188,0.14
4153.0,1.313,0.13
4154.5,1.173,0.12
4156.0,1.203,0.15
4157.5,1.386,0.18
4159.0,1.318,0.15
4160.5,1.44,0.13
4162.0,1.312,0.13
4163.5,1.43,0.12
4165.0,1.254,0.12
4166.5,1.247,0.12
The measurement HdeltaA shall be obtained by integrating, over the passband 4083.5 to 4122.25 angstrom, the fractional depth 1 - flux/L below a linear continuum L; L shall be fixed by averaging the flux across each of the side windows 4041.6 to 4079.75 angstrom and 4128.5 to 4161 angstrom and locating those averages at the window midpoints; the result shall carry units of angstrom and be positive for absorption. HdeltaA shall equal 1.7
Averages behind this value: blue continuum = 1.29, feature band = 1.23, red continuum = 1.27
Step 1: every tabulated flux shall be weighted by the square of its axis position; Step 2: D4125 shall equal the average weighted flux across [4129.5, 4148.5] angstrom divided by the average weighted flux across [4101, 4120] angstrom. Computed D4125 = 1.12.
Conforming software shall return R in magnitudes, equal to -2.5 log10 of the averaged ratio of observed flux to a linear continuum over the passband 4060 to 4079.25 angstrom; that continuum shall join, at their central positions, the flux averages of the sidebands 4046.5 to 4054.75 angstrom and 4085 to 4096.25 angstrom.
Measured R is 0.08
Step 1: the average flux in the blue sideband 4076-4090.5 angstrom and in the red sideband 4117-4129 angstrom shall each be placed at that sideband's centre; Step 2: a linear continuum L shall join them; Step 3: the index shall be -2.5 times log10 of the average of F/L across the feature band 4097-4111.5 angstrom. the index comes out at 0.165 mag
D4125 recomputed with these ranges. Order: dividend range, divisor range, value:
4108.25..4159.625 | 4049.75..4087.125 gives 1.02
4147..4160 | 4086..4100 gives 1.01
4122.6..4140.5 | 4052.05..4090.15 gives 1.04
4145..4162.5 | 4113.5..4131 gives 1.04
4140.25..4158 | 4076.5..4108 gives 1.05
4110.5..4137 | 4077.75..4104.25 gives 1.04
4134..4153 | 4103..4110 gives 1.29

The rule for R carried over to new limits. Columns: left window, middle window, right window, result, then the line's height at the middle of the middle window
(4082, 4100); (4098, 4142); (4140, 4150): 0.04 mag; 1.26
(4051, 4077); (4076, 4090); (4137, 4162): 0.05 mag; 1.28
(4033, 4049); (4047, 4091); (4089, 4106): 0.00 mag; 1.28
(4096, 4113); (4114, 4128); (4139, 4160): -0.10 mag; 1.15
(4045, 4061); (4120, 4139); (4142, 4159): -0.01 mag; 1.26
